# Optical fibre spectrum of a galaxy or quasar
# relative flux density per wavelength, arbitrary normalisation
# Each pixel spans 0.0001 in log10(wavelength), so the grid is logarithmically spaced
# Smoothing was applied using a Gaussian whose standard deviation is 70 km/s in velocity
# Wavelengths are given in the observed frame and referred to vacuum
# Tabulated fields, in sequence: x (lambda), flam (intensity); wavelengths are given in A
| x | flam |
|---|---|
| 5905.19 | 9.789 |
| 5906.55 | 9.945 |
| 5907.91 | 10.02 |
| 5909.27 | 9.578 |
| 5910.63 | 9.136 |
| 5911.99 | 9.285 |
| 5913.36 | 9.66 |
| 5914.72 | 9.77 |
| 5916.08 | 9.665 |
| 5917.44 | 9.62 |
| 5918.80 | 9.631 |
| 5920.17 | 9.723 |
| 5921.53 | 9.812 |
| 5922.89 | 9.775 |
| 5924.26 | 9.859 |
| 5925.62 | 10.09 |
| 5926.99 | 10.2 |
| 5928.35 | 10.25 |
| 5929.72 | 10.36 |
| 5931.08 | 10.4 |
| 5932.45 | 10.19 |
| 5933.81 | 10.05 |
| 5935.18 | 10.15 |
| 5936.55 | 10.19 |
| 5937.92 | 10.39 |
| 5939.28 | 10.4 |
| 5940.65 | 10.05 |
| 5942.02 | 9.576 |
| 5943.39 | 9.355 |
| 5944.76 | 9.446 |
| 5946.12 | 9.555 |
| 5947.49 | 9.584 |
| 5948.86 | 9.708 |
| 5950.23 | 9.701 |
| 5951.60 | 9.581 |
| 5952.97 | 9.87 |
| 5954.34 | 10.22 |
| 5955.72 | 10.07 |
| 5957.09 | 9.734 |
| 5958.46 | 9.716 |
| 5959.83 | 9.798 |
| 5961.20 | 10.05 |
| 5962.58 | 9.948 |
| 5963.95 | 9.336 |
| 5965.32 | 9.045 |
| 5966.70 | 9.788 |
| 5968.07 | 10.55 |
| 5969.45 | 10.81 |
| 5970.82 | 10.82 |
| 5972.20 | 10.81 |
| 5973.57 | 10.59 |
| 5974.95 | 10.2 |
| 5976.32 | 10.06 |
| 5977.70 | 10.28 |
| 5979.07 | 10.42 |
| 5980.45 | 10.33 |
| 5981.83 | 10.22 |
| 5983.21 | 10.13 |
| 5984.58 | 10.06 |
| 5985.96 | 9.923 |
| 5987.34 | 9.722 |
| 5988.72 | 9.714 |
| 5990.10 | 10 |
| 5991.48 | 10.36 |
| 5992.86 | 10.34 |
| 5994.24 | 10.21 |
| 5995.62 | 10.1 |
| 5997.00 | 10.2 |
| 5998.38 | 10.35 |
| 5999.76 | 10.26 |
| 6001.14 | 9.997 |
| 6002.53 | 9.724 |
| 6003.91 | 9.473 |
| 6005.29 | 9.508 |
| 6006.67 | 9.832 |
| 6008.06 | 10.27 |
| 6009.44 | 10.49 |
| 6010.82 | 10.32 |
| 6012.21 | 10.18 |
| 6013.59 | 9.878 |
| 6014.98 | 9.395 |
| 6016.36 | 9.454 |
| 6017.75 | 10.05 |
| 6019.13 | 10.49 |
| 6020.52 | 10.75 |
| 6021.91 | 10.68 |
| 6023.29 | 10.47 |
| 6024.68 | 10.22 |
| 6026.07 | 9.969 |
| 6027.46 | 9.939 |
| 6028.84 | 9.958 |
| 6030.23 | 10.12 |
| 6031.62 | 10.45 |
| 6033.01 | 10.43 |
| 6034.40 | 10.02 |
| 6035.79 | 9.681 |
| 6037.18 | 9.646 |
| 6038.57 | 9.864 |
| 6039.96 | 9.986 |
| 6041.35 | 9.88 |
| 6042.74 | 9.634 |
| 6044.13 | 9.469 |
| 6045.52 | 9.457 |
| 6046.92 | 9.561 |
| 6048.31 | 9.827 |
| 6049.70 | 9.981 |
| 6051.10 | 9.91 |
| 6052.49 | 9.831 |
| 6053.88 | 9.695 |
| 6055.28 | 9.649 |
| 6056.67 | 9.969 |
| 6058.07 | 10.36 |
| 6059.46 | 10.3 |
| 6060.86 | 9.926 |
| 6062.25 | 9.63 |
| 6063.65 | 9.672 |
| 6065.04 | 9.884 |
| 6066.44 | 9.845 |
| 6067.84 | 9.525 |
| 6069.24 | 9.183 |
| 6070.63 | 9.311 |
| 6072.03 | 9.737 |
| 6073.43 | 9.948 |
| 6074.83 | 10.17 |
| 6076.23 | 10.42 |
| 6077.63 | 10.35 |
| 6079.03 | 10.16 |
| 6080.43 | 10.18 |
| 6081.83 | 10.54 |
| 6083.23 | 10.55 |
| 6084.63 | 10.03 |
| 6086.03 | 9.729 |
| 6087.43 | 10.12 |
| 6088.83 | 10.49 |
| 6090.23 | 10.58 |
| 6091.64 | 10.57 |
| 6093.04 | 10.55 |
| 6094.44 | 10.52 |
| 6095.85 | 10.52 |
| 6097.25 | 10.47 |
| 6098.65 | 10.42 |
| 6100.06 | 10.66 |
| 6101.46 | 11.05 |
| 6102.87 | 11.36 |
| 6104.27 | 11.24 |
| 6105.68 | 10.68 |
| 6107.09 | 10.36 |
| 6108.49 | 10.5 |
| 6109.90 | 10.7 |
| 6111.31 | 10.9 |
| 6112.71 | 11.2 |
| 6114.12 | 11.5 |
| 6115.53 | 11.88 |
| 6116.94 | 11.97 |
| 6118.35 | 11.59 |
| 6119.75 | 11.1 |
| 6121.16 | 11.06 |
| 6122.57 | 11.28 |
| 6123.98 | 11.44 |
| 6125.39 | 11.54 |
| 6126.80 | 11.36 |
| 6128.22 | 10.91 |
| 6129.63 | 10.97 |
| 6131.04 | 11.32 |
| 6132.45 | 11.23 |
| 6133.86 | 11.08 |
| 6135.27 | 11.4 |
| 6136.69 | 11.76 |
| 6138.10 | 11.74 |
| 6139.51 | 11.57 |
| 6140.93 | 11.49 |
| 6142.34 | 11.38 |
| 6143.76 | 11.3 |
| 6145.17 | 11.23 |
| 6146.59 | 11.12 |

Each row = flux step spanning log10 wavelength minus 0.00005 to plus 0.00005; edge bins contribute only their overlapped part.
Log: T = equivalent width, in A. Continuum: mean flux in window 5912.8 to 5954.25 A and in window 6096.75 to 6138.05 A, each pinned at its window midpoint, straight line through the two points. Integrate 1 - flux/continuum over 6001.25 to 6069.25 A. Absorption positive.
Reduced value 4.2 A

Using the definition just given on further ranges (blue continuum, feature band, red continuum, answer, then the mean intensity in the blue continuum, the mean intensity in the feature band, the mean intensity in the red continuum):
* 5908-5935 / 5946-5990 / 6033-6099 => -0.5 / 9.85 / 10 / 10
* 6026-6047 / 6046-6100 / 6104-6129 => 2.1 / 9.89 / 10.1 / 11.2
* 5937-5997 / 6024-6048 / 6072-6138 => 1.2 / 10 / 9.9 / 10.8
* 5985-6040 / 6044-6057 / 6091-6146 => 0.9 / 10.1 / 9.74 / 11.1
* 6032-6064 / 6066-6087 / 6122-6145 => 0.8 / 9.85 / 9.98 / 11.4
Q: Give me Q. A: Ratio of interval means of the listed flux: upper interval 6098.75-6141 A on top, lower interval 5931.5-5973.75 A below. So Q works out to 1.13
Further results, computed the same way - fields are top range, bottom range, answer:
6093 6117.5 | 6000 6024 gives 1.09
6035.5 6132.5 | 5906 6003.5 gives 1.04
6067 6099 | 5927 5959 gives 1.02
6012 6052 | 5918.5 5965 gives 1.01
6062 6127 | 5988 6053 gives 1.06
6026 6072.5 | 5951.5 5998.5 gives 0.97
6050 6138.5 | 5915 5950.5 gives 1.07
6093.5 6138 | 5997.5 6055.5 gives 1.11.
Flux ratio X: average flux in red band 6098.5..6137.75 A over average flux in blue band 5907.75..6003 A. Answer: 1.1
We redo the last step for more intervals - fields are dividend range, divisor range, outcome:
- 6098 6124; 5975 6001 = 1.09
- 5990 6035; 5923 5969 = 1.02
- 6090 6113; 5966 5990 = 1.05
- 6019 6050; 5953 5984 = 0.99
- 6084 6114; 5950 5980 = 1.05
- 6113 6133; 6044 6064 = 1.16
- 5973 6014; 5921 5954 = 1.02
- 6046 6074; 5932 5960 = 0.99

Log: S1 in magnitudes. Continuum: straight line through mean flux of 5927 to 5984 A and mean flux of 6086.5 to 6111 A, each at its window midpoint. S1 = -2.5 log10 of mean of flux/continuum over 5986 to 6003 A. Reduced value 0.014 mag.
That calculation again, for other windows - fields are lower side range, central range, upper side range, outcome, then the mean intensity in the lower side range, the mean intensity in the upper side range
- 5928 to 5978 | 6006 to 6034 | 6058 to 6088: -0.02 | 10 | 9.97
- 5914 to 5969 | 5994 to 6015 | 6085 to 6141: 0.03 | 9.88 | 11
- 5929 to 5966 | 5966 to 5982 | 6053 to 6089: -0.06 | 9.87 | 9.97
